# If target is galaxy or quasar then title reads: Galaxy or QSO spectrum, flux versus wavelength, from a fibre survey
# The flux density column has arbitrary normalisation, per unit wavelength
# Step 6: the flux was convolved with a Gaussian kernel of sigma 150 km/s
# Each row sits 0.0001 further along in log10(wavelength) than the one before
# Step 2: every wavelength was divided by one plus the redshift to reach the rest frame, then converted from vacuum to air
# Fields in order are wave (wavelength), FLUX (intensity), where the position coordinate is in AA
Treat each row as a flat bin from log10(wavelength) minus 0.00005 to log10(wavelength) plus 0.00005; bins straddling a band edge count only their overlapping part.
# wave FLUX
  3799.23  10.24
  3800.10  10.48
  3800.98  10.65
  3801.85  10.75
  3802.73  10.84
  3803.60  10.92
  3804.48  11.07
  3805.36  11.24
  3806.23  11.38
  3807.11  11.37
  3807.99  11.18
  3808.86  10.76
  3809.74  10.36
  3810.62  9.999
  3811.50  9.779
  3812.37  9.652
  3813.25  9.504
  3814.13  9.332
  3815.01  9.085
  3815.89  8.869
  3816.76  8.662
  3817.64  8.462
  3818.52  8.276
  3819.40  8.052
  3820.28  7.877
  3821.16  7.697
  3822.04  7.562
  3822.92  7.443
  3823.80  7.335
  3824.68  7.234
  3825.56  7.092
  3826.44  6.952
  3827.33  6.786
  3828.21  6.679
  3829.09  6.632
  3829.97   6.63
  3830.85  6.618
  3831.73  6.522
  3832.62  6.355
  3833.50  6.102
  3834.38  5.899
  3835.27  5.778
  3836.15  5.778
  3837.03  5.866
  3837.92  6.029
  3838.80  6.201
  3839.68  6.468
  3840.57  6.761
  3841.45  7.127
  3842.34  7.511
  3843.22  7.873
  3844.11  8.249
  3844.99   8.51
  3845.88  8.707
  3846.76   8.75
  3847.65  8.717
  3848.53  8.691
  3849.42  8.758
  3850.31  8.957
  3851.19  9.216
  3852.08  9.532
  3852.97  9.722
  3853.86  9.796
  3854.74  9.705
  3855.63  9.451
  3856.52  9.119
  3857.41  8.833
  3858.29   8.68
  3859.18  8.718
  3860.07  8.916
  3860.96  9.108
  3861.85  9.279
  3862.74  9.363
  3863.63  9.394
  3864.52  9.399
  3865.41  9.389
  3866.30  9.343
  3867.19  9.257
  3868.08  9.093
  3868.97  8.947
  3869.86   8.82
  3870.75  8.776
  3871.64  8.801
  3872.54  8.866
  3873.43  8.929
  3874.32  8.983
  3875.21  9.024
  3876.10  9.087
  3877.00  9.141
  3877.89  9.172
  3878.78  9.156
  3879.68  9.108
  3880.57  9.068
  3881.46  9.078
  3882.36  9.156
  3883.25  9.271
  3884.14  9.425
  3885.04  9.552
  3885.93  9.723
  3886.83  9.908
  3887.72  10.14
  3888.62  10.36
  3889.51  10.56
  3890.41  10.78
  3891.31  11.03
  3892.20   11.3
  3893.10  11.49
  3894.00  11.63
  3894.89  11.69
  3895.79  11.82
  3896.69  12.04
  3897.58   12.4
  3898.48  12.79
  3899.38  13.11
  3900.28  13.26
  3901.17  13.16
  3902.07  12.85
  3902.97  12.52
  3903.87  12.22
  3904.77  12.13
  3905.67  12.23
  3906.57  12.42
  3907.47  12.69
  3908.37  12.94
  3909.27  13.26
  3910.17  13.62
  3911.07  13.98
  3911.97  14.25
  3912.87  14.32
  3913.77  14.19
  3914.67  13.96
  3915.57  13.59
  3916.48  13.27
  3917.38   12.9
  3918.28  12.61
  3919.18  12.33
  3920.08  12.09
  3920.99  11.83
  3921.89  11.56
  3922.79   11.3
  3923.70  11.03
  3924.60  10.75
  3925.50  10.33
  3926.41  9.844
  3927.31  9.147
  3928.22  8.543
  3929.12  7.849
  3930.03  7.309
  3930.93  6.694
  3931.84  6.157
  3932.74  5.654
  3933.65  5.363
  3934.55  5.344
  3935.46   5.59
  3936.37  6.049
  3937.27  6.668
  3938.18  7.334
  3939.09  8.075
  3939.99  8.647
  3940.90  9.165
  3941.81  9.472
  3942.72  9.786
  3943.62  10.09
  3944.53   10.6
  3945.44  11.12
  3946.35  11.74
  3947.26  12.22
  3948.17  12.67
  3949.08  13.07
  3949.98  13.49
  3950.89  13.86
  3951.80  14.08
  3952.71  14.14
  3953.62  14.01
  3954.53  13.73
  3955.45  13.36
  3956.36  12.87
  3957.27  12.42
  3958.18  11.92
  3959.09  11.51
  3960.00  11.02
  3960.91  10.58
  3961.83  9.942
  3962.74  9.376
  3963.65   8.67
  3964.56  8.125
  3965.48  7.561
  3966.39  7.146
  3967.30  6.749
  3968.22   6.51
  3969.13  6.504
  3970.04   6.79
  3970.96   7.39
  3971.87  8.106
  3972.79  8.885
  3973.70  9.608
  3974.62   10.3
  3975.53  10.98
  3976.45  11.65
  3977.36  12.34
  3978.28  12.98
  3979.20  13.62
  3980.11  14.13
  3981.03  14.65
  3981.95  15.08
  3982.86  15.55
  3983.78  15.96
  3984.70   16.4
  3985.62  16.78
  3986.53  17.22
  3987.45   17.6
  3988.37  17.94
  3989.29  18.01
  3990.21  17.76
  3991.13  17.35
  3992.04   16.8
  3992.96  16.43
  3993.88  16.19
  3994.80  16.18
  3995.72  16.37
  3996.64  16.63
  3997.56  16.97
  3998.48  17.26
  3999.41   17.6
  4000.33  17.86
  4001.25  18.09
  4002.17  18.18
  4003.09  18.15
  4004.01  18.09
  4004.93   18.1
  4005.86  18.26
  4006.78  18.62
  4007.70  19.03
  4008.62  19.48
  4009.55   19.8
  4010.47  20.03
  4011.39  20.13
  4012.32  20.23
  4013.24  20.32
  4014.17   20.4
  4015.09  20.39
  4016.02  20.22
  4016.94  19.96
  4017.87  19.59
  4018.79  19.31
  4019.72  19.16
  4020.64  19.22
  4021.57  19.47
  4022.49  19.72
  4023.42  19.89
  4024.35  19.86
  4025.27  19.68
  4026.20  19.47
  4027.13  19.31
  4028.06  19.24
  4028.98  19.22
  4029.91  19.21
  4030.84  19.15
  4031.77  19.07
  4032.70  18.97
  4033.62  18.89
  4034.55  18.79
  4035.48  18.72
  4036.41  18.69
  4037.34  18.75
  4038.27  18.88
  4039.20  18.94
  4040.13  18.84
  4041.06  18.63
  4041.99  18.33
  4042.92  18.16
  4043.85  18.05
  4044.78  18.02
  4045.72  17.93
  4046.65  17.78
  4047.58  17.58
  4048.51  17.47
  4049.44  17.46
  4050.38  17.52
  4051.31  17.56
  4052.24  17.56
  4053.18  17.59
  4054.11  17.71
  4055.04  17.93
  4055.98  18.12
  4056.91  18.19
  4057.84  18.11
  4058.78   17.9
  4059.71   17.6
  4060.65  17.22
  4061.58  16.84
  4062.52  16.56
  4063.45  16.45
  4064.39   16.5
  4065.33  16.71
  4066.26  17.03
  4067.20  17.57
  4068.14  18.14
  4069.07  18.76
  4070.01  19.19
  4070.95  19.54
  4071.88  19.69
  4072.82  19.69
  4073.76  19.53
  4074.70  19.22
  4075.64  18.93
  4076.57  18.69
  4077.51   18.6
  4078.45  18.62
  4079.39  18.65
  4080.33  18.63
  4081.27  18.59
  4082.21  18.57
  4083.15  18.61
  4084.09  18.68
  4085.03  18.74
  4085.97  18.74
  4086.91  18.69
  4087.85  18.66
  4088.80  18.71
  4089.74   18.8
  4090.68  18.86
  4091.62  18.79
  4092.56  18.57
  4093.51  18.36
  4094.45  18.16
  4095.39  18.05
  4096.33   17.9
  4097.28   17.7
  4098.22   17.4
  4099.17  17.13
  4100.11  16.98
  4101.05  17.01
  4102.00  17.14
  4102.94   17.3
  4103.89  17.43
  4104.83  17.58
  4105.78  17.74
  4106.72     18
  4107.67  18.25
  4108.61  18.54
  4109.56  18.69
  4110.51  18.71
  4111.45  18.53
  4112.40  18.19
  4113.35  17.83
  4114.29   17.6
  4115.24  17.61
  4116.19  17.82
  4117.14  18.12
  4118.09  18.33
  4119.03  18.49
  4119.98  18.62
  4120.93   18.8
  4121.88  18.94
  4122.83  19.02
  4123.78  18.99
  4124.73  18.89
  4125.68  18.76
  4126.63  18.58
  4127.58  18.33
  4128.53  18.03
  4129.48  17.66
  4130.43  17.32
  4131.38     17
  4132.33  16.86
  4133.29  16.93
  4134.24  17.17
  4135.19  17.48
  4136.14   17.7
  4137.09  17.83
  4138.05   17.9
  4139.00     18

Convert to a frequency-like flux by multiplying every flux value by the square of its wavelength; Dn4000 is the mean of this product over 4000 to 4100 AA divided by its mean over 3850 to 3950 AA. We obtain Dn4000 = 1.9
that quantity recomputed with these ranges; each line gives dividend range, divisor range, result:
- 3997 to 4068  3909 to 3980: 1.85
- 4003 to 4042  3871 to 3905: 1.95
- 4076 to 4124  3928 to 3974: 2.07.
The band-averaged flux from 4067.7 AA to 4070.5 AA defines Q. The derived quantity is 18.7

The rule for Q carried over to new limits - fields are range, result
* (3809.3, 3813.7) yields 9.85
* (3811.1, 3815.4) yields 9.48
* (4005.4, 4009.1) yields 18.9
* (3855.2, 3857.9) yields 9.14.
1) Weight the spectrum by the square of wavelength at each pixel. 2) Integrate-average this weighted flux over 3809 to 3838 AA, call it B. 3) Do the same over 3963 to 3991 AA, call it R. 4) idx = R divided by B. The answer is 1.7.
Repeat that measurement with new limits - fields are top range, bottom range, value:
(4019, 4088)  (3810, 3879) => 2.48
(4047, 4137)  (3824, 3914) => 2.12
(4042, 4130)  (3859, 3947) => 1.93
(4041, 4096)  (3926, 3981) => 1.95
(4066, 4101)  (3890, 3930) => 1.67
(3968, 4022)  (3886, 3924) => 1.38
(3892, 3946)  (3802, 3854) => 1.37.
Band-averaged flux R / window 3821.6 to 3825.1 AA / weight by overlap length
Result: 7.4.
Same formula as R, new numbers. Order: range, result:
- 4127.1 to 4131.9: 17.7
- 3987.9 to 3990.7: 17.9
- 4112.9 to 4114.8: 17.8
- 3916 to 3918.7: 12.9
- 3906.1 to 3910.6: 13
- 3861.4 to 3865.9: 9.36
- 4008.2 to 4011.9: 19.8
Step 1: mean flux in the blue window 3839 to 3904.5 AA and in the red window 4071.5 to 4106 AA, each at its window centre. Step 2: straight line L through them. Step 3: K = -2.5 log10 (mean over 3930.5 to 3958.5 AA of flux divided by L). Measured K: 0.24 mag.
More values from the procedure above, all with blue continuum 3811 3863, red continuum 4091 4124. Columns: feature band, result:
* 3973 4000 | -0.13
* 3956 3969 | 0.31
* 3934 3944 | 0.45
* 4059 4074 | -0.09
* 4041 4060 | -0.12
